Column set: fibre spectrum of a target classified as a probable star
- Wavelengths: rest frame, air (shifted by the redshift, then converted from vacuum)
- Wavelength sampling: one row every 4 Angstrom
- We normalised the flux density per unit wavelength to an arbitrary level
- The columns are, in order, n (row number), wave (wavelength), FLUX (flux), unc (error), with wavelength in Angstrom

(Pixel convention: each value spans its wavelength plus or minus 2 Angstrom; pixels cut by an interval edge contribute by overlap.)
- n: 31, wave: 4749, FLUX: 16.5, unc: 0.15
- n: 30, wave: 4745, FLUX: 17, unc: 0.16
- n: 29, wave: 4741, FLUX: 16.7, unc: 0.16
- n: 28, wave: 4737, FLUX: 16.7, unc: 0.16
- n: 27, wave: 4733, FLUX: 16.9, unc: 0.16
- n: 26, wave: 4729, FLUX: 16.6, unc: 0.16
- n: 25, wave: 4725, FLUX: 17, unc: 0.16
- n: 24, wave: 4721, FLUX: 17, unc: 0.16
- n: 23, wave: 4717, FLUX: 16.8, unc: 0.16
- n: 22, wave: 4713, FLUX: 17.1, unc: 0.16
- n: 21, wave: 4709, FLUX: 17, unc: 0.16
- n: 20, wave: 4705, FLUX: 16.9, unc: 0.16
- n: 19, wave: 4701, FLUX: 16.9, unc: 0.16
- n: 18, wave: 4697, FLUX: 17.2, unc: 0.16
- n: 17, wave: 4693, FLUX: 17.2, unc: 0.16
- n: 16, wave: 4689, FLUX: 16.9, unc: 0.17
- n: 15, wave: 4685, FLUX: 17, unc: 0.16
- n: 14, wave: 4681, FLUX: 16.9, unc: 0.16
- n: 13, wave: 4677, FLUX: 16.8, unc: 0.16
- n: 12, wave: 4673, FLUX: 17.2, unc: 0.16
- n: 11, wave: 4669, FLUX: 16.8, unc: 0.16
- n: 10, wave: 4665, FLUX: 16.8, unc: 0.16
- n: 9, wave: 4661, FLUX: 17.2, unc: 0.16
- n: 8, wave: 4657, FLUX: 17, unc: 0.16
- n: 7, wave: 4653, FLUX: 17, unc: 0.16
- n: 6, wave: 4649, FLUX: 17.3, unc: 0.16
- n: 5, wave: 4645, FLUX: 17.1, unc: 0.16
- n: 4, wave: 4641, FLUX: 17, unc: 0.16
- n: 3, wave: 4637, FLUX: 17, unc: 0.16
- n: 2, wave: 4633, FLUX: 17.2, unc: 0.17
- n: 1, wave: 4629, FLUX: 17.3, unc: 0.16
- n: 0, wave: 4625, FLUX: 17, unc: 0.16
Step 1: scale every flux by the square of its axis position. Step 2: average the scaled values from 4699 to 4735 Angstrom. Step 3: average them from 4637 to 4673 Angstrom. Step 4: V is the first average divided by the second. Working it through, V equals 1.02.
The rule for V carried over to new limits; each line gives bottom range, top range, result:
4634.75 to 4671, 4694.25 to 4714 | 1.02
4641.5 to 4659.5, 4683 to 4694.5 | 1.01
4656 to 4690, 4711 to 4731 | 1.02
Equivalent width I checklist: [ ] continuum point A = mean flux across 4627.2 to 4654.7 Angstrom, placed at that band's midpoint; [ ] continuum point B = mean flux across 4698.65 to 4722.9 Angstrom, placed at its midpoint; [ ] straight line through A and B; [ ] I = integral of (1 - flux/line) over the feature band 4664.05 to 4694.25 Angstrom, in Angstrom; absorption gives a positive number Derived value 0.1 Angstrom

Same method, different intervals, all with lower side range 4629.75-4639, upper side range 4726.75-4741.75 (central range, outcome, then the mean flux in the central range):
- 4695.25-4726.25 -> -0.3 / 17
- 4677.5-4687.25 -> 0.0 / 16.9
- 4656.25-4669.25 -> 0.0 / 17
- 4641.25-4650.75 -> 0.0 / 17.2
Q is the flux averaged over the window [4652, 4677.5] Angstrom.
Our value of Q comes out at 17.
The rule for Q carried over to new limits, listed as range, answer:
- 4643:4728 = 17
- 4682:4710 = 17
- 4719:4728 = 17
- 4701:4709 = 16.9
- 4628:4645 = 17.1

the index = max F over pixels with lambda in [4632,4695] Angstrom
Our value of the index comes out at 17.3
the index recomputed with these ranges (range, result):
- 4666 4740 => 17.2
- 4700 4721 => 17.1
